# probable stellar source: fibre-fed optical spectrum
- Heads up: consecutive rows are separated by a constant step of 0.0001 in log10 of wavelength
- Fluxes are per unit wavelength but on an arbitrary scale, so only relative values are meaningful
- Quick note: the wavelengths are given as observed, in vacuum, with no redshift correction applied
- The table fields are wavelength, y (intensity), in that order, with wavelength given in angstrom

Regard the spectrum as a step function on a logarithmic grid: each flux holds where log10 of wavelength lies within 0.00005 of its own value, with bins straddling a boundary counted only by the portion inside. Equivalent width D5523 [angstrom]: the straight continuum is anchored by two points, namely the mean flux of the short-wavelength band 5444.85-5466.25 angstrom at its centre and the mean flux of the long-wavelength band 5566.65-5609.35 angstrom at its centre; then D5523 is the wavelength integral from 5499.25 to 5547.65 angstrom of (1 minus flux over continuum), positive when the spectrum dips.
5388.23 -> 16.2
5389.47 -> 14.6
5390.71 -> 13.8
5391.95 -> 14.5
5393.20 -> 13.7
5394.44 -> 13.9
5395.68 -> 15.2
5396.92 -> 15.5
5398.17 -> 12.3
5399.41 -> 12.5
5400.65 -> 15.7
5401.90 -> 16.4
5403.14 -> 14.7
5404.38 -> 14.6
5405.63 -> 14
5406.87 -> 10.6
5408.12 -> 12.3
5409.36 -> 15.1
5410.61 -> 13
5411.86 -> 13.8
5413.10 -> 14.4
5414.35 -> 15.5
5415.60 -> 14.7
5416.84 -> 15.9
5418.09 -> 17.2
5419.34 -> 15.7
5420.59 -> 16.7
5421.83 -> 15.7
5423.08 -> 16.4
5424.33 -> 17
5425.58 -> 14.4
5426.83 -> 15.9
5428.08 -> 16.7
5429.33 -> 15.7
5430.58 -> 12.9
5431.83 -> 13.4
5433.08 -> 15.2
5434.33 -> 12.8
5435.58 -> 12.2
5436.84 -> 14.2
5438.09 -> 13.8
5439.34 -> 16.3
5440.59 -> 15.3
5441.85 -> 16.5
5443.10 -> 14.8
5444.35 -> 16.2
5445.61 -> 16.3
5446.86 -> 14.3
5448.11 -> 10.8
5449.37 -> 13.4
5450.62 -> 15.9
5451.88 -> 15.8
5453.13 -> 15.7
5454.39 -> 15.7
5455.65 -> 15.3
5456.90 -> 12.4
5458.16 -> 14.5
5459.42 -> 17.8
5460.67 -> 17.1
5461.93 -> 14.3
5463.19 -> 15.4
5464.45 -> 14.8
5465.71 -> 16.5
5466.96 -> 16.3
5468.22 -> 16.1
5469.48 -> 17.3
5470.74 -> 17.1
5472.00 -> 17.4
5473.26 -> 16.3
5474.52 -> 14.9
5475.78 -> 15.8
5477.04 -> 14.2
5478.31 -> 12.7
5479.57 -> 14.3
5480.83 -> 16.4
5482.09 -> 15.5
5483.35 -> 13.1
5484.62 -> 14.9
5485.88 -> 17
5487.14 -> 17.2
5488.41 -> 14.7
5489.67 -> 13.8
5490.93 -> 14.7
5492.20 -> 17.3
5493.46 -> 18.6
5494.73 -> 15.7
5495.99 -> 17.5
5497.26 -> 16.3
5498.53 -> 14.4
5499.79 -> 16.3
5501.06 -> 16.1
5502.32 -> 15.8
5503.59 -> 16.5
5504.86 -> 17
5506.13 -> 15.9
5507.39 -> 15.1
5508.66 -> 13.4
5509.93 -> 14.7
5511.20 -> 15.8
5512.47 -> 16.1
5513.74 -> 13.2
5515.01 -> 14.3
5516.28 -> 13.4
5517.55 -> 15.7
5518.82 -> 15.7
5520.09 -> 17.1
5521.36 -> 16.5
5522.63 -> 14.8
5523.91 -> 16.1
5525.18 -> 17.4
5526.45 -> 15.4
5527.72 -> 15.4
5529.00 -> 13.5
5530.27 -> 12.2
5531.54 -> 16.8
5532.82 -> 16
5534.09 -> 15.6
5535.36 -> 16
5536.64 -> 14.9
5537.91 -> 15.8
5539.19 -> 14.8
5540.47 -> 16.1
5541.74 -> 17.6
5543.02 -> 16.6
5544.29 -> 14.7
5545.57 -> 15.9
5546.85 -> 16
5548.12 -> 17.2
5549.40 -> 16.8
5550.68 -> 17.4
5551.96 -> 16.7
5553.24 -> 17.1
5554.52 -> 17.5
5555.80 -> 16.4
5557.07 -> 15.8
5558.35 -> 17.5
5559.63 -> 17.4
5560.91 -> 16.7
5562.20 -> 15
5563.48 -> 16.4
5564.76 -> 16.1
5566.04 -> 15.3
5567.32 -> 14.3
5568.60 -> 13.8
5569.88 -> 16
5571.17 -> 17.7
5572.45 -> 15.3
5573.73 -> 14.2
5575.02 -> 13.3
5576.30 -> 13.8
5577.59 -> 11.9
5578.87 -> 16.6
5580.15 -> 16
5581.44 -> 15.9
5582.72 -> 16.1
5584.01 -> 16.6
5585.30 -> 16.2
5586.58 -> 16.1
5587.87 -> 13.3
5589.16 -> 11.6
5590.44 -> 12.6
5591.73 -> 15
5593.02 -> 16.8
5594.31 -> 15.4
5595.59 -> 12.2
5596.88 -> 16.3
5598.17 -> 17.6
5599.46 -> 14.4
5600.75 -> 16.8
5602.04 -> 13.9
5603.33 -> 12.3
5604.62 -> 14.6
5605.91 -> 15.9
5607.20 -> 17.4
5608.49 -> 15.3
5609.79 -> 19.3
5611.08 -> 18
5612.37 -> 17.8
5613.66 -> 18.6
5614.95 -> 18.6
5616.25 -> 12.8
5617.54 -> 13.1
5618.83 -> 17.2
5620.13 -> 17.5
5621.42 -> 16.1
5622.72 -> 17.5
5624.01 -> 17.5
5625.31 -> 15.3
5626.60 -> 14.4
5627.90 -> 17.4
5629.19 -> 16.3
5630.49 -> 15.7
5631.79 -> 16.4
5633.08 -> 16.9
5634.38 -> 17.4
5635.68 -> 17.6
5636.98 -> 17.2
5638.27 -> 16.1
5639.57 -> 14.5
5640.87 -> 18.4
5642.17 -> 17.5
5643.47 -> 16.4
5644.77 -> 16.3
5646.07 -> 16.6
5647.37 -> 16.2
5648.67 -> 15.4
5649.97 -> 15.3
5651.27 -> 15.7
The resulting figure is -1.60 angstrom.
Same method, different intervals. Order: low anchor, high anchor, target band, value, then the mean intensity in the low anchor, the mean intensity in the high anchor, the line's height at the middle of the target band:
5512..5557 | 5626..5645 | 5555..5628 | 2.60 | 15.8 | 16.6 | 16.2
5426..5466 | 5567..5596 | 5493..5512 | -1.32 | 14.9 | 14.8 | 14.9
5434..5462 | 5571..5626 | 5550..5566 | -1.28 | 14.9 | 15.6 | 15.4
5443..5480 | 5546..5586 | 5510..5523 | 0.32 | 15.3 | 15.9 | 15.6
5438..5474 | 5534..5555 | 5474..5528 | 1.37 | 15.5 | 16.3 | 15.9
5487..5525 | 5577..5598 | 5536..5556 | -1.33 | 15.7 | 15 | 15.3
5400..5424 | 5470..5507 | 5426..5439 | 0.69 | 14.9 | 15.8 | 15.1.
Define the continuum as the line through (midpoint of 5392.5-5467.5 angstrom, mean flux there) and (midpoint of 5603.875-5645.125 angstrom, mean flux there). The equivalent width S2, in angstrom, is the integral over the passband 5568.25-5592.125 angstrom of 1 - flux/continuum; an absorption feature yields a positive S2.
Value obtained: 2.0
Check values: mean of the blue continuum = 14.9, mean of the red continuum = 16.6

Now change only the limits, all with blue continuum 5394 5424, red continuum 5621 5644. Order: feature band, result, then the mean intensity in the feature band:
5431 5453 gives 0.6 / 14.6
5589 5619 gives 1.4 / 15.6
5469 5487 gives -0.3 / 15.5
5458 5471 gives -0.8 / 16.1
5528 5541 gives 0.5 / 15.2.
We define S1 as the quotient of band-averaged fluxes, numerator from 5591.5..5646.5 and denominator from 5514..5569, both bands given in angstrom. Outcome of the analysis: 1.03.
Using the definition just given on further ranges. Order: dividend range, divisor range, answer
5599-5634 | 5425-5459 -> 1.10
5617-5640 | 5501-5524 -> 1.06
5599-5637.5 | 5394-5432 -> 1.10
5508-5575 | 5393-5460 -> 1.06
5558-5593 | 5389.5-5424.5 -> 1.04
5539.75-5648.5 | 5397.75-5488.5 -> 1.06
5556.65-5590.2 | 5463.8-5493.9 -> 0.98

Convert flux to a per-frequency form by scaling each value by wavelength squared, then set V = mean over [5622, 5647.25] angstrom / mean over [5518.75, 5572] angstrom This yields 1.07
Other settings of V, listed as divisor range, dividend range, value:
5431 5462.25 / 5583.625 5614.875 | 1.12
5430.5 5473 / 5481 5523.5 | 1.05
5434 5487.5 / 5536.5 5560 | 1.12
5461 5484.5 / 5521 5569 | 1.06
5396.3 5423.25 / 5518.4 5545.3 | 1.12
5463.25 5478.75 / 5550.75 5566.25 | 1.08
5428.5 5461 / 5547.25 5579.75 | 1.12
